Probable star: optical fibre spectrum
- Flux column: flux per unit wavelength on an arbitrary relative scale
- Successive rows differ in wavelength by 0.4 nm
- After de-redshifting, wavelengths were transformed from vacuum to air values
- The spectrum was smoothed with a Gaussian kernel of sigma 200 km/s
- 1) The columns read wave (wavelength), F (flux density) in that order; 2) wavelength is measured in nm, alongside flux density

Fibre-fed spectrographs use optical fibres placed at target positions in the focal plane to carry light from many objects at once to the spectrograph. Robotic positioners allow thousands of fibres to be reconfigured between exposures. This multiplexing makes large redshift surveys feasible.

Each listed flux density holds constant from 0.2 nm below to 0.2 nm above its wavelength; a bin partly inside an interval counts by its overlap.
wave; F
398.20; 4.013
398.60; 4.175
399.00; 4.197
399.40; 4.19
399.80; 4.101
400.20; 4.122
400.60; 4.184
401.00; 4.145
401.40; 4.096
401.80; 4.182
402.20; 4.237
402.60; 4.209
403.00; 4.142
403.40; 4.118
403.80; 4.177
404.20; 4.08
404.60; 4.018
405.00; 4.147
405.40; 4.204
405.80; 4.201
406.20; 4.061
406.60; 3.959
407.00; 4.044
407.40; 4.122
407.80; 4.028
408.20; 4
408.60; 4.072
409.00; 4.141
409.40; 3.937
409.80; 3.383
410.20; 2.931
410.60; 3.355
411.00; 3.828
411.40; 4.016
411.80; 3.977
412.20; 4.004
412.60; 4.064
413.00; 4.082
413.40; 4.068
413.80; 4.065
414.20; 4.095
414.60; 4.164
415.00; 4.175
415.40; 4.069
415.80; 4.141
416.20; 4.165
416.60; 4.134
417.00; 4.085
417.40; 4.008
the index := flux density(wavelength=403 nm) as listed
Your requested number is 4.142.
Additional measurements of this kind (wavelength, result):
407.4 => 4.122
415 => 4.175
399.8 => 4.101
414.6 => 4.164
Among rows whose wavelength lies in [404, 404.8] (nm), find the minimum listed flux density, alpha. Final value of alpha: 4.018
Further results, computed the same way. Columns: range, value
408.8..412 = 2.931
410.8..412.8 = 3.828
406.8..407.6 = 4.044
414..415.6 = 4.069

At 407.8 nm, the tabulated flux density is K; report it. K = 4.028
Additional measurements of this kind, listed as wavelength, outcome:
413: 4.082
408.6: 4.072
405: 4.147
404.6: 4.018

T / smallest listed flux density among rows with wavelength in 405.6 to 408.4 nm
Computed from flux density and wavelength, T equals 3.959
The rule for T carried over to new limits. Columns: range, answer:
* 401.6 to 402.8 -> 4.182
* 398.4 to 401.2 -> 4.101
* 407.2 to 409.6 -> 3.937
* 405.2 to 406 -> 4.201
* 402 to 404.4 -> 4.08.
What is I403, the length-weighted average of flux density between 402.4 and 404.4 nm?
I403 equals 4.15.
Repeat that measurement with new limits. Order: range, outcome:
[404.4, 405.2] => 4.08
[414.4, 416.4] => 4.14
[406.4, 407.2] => 4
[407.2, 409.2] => 4.07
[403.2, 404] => 4.15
